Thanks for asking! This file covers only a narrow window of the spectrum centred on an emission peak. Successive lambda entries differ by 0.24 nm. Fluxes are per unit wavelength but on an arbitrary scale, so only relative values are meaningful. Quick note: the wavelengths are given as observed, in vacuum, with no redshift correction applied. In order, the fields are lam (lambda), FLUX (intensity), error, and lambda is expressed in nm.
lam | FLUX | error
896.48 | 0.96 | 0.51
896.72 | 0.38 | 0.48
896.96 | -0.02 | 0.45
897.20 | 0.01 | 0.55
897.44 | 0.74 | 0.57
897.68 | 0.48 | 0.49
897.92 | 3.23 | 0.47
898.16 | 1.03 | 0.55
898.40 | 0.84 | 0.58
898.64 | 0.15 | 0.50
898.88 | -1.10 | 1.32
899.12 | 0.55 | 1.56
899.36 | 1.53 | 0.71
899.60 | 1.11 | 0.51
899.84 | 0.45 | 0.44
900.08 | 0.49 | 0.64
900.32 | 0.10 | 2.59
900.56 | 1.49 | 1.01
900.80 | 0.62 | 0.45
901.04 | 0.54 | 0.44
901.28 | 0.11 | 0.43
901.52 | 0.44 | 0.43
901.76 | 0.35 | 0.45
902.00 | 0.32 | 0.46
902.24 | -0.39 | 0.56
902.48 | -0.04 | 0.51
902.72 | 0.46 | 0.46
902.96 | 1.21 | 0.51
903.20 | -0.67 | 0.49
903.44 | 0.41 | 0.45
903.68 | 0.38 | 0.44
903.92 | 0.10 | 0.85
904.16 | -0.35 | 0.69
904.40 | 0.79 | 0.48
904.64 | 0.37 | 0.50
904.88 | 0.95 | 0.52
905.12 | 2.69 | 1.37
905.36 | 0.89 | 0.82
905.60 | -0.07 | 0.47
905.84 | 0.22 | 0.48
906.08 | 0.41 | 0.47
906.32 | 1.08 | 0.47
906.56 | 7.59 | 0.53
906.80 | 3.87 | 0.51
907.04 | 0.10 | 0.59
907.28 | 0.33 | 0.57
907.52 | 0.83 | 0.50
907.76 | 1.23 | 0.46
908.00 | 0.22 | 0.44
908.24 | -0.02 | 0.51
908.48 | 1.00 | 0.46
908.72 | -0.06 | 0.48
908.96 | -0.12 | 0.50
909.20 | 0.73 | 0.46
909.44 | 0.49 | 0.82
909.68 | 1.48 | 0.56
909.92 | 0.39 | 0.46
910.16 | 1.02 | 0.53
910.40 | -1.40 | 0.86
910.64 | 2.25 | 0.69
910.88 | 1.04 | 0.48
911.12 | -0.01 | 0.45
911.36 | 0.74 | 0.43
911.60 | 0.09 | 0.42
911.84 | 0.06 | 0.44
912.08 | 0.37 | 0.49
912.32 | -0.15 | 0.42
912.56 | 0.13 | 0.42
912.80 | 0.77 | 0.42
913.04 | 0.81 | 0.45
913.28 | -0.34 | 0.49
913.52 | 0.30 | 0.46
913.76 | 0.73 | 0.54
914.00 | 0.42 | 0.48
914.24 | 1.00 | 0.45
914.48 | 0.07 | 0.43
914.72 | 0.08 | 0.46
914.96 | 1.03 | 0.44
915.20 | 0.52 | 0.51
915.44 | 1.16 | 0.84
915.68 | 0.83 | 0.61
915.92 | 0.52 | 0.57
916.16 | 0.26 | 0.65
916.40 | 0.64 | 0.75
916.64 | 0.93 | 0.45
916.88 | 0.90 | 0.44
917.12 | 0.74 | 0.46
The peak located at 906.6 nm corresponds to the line [O III] 5007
